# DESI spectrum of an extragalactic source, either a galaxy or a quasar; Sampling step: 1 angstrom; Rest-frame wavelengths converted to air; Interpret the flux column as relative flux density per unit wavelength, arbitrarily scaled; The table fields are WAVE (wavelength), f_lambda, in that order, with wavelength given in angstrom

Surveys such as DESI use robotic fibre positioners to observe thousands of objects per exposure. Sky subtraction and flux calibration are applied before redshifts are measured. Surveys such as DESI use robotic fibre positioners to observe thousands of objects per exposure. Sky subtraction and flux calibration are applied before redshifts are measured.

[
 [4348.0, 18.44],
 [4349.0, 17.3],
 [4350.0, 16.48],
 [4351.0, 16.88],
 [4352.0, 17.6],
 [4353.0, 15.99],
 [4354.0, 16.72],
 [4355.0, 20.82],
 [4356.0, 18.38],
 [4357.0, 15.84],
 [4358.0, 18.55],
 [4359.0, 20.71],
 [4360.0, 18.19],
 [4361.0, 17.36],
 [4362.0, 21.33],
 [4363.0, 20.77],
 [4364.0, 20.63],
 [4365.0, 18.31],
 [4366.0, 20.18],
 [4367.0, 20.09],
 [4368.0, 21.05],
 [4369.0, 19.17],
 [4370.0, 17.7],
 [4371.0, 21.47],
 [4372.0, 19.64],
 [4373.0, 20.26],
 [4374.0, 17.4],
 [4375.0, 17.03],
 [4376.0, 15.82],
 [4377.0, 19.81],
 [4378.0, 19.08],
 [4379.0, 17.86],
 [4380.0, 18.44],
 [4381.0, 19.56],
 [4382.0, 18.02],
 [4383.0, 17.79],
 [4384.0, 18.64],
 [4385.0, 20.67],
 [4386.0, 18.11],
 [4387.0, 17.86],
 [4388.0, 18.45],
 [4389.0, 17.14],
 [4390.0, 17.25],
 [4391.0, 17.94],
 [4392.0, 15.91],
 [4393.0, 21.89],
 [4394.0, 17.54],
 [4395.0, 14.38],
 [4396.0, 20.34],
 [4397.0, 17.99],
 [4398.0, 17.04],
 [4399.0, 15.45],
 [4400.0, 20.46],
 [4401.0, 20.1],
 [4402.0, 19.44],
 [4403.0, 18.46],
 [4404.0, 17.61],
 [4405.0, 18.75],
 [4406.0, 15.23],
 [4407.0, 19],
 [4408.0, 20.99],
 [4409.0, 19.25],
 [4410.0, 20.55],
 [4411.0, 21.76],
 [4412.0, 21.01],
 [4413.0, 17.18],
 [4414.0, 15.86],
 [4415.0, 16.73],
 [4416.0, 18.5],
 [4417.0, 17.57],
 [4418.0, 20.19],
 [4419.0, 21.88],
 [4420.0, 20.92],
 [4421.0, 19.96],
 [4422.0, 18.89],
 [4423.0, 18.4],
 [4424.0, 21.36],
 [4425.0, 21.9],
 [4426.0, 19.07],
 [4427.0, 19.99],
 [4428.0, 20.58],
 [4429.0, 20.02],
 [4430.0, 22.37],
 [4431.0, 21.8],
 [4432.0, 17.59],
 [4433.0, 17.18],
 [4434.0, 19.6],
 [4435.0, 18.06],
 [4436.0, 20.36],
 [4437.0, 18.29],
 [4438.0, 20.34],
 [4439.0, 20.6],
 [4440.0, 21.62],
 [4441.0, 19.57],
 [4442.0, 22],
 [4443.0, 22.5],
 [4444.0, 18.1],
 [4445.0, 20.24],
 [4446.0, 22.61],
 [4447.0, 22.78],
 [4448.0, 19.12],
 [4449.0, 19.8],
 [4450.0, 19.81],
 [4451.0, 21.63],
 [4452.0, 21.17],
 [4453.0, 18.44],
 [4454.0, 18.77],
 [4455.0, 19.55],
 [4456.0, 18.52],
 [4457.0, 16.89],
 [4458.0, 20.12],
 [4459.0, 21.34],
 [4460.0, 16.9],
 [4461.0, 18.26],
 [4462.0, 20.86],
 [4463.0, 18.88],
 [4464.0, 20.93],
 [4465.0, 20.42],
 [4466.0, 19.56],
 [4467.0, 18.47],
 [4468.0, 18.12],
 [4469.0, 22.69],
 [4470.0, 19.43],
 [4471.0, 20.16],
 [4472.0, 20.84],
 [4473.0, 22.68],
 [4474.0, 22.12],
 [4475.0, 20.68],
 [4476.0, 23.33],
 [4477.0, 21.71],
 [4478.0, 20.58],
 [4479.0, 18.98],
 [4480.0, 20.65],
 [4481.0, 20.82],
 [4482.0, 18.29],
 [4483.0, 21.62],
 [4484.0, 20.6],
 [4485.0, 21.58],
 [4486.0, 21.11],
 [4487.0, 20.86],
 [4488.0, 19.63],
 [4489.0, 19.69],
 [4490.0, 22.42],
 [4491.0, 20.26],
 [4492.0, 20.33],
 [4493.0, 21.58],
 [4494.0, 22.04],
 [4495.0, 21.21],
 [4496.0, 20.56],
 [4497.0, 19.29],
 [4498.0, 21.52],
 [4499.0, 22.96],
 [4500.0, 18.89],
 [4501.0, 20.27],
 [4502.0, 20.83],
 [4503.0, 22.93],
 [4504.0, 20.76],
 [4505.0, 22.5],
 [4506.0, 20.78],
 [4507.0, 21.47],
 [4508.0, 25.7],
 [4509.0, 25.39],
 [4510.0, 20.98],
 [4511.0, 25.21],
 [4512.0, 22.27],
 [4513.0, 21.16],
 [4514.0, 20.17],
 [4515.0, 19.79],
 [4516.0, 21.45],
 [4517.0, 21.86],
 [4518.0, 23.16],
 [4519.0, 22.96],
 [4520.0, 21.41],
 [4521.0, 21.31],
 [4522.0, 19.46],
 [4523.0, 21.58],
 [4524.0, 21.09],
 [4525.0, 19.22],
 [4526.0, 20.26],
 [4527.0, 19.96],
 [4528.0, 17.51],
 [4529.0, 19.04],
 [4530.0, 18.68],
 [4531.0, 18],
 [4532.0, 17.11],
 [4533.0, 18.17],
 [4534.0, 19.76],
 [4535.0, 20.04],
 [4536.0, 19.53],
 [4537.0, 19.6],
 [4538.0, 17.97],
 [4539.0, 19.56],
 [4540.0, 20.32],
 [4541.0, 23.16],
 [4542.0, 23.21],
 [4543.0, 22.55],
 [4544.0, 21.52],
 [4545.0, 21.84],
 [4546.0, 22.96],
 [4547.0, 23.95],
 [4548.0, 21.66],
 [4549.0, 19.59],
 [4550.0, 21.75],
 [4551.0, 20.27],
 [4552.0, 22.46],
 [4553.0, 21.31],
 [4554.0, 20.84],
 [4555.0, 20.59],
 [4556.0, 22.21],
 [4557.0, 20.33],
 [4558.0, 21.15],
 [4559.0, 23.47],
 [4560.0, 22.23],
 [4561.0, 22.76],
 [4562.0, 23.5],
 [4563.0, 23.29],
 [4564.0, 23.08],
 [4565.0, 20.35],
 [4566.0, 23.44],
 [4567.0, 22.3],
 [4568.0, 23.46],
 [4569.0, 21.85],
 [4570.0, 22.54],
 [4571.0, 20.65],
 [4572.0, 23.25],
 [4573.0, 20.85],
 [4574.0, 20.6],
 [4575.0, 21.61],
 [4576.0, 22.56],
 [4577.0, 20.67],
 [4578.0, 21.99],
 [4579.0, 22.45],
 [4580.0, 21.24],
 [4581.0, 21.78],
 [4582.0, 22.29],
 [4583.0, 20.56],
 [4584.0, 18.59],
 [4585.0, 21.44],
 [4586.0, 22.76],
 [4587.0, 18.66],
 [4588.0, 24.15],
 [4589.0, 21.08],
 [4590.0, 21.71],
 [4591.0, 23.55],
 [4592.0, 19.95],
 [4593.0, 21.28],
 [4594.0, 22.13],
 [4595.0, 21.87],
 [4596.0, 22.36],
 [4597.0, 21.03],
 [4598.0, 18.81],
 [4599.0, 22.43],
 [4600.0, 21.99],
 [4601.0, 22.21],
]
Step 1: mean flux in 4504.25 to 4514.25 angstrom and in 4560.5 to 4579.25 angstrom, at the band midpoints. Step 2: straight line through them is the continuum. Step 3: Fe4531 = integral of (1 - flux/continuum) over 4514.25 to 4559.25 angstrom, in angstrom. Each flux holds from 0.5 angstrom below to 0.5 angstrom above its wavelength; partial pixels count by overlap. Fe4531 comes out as 3.3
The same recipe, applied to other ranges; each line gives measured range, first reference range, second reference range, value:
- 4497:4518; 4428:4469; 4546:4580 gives -0.9 angstrom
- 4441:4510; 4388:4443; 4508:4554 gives -1.9 angstrom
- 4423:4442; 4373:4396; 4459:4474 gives -0.8 angstrom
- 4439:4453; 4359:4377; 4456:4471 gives -0.9 angstrom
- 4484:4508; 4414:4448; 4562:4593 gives -0.4 angstrom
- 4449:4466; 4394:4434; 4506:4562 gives 0.3 angstrom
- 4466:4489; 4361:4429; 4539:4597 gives -0.4 angstrom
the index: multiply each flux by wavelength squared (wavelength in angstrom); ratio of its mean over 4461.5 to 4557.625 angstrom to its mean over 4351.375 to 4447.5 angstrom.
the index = 1.1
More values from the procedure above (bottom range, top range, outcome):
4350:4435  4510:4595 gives 1.21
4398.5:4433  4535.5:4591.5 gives 1.20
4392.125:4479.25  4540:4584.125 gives 1.18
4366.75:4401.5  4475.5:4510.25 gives 1.21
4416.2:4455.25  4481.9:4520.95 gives 1.10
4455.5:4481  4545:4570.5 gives 1.14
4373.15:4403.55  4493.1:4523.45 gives 1.25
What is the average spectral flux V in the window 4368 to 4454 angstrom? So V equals 19.2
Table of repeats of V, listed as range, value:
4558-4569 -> 22.7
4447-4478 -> 20.1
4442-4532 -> 20.7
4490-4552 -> 21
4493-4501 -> 20.9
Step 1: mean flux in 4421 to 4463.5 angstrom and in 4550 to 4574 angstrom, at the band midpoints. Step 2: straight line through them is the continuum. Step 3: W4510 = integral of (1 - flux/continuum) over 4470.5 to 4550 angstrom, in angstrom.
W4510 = 0.4 angstrom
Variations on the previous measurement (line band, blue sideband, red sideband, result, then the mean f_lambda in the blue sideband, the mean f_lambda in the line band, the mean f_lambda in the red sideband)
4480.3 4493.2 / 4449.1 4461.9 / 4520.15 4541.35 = -0.8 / 19.3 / 20.7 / 19.6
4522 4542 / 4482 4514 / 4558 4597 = 1.9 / 21.4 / 19.6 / 21.9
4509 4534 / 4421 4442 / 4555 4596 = 0.6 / 19.9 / 20.6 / 21.8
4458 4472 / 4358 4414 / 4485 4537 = 0.2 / 18.8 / 19.8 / 20.9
